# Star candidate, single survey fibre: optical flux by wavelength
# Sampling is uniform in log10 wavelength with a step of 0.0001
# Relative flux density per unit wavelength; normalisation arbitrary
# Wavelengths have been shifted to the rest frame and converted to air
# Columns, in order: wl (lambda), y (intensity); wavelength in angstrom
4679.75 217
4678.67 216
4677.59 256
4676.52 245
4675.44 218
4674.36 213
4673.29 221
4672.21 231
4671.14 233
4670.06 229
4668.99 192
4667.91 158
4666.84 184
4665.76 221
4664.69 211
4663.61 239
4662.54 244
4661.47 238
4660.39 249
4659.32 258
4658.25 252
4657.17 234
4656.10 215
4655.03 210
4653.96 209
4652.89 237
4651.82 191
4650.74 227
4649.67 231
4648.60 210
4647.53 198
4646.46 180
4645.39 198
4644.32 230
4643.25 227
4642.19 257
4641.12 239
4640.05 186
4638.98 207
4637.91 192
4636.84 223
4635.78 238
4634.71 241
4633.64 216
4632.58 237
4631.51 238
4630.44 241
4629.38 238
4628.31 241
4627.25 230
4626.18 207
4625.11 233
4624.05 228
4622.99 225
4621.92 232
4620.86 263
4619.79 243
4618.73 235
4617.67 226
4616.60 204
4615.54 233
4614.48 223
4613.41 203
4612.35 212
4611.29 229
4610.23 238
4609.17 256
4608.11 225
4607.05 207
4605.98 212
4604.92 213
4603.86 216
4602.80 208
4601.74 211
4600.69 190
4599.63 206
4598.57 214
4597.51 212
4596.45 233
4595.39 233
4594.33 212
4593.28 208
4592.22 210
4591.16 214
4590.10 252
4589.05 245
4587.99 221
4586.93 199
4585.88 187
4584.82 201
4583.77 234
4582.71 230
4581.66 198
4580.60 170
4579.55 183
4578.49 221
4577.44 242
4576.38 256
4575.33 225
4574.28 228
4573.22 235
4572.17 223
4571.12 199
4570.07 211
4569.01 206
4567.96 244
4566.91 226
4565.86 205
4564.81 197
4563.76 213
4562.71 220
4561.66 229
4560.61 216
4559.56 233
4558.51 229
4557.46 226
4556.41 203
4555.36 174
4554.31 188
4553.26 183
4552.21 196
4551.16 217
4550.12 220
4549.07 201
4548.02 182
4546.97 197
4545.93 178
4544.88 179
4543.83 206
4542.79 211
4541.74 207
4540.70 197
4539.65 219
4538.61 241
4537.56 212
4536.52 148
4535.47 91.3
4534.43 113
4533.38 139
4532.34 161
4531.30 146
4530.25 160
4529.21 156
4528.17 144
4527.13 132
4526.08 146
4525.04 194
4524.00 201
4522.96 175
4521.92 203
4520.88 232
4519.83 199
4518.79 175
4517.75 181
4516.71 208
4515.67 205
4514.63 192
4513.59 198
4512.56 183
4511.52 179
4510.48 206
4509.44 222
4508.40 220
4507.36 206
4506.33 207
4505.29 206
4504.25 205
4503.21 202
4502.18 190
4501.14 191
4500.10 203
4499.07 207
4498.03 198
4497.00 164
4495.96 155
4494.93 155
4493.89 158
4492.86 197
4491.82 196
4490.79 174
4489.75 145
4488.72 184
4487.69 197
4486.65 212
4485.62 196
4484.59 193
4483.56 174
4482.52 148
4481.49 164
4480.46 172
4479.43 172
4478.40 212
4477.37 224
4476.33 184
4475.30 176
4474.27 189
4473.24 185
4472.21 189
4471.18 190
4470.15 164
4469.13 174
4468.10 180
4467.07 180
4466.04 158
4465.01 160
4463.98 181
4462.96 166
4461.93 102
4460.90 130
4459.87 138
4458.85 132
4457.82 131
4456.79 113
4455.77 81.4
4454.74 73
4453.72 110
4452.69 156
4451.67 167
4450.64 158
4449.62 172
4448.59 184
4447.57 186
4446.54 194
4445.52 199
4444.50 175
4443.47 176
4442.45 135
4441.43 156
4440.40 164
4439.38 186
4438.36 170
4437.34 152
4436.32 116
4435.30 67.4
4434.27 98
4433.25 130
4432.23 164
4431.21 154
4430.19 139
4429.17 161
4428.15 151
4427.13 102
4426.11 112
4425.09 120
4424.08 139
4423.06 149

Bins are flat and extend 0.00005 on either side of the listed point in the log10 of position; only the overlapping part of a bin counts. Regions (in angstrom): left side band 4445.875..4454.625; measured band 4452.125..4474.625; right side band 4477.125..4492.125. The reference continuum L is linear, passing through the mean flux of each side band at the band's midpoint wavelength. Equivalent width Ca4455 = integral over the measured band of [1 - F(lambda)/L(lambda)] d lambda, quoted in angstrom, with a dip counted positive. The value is 2.9 angstrom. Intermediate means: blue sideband 162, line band 149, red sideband 183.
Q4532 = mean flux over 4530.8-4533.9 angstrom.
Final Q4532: 149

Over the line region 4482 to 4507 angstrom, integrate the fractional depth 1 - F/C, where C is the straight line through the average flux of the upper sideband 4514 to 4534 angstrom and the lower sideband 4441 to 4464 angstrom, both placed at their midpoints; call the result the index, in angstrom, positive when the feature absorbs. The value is -3.3 angstrom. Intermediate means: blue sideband 148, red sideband 176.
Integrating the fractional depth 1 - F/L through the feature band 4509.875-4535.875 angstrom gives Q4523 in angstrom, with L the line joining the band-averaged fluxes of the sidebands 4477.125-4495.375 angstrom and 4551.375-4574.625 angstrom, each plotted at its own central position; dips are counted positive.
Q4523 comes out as 3.00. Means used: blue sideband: 181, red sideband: 213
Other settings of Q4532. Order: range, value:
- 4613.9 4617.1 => 220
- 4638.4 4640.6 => 196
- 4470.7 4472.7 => 189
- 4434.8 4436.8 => 91.5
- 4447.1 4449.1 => 185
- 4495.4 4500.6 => 185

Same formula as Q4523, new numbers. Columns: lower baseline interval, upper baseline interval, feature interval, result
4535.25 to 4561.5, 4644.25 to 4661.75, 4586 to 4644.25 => -2.8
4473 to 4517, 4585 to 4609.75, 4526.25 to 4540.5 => 2.9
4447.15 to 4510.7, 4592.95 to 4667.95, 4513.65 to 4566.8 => 1.0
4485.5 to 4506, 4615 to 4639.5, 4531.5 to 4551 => 1.8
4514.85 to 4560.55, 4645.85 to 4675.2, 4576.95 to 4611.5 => -2.5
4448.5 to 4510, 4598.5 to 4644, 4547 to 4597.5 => -1.9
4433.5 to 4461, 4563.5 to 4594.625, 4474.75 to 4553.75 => -2.2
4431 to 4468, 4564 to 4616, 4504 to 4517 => -1.8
